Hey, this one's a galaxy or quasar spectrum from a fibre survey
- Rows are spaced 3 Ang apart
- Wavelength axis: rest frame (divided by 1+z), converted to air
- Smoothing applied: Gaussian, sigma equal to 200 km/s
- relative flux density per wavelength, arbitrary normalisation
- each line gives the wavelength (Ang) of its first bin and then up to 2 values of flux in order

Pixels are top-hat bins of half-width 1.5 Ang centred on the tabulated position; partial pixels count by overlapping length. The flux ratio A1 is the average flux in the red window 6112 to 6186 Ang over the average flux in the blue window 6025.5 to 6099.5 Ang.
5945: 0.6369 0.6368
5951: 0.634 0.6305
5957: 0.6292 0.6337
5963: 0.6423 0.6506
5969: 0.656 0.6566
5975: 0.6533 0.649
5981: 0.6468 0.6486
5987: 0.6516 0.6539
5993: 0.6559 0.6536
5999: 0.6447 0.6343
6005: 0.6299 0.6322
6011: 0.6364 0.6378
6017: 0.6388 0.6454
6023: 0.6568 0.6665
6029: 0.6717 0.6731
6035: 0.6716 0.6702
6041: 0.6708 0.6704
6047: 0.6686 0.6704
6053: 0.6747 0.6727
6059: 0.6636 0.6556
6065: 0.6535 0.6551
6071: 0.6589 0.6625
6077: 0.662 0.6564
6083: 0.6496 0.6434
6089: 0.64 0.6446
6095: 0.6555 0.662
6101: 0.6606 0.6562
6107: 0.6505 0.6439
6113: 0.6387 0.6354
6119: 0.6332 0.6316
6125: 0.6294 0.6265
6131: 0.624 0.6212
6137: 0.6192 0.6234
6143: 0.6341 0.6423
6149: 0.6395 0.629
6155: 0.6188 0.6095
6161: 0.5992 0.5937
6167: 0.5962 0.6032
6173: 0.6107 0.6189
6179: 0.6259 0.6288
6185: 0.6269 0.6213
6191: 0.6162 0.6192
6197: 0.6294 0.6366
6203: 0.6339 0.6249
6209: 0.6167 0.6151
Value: 0.94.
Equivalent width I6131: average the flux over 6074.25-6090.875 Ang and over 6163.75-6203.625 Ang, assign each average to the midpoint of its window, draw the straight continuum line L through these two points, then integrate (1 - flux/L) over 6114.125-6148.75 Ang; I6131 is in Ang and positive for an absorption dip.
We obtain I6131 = 0.3 Ang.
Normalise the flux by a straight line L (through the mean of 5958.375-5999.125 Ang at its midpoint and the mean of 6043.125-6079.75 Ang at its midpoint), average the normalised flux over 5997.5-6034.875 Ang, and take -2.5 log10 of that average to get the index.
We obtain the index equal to 0.013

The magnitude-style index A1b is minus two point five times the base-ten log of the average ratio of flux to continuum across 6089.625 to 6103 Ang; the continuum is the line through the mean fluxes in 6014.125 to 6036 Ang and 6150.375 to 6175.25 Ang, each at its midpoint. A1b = -0.04 mag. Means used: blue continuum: 0.659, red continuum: 0.608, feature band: 0.655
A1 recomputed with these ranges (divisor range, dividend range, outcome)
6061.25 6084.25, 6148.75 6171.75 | 0.93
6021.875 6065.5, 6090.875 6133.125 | 0.96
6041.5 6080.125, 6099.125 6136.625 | 0.96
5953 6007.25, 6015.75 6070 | 1.03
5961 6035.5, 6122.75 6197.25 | 0.95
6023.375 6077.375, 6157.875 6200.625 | 0.92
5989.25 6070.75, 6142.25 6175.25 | 0.94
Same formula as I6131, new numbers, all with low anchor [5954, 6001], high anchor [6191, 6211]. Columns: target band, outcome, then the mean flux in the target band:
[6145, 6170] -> 0.6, 0.615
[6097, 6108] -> -0.4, 0.657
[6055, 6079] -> -0.8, 0.66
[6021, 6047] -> -1.1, 0.668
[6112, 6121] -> 0.0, 0.635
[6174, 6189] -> 0.1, 0.624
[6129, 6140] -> 0.2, 0.622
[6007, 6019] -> 0.1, 0.637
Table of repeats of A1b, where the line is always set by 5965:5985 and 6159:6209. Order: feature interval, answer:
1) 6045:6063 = -0.05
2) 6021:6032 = -0.04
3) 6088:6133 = -0.02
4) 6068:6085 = -0.04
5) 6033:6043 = -0.05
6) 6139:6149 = -0.02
